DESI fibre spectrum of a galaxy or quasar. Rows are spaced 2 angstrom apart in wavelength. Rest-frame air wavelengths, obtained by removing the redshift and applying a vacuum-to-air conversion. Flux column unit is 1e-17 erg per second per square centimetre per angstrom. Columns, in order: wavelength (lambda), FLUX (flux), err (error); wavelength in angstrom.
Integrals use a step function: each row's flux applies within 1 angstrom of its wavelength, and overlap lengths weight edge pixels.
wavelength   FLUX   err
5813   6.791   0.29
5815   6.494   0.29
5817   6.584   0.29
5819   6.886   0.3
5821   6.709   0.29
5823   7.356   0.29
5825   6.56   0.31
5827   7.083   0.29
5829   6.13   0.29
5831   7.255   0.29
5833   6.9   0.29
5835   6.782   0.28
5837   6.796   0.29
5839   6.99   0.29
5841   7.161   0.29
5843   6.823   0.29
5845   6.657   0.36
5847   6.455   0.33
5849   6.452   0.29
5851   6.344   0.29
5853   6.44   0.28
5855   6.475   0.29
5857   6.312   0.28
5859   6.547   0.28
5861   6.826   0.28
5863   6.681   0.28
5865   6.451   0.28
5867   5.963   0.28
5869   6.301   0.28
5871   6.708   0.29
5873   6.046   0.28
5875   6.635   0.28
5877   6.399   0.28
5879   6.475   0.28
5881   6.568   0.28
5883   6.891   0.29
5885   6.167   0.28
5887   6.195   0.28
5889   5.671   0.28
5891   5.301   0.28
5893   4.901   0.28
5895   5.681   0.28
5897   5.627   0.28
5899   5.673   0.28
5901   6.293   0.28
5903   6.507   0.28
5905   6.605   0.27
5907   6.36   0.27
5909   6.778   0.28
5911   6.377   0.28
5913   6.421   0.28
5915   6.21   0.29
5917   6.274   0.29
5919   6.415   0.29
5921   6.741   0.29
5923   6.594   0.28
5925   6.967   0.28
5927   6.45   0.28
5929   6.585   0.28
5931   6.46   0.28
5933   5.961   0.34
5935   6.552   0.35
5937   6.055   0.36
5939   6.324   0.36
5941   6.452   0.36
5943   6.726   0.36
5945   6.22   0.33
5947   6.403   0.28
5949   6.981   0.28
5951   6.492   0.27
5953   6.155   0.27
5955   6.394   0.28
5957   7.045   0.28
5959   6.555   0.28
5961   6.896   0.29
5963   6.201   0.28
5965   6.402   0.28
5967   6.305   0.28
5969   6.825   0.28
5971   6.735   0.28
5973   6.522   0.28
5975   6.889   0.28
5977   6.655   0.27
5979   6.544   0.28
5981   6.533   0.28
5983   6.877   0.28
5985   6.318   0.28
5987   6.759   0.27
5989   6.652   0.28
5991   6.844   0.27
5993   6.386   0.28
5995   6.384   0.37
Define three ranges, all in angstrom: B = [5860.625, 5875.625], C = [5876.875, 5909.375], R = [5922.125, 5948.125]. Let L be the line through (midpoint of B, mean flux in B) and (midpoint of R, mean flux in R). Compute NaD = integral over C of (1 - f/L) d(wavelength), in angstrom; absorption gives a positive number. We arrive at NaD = 1.7 angstrom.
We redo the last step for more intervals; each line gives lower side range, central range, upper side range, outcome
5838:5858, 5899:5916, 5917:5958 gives 0.3 angstrom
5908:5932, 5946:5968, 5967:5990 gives 0.2 angstrom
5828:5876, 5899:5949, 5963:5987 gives 1.1 angstrom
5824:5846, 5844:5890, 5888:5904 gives -1.4 angstrom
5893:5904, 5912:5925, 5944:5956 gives -0.8 angstrom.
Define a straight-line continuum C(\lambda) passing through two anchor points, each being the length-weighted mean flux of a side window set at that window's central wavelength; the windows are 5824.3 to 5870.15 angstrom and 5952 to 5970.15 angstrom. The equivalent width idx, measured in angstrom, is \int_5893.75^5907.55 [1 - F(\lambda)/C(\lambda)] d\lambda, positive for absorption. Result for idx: 1.1 angstrom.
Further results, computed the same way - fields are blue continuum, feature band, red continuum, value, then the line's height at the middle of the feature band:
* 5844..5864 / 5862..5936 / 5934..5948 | 1.81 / 6.45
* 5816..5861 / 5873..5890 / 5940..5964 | 0.75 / 6.65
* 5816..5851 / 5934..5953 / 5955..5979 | 0.58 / 6.65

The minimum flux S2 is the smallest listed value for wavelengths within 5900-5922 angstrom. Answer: 6.21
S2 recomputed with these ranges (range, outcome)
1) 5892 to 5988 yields 4.901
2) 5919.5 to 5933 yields 5.961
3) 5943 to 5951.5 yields 6.22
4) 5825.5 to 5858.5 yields 6.13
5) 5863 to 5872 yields 5.963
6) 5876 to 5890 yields 5.671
